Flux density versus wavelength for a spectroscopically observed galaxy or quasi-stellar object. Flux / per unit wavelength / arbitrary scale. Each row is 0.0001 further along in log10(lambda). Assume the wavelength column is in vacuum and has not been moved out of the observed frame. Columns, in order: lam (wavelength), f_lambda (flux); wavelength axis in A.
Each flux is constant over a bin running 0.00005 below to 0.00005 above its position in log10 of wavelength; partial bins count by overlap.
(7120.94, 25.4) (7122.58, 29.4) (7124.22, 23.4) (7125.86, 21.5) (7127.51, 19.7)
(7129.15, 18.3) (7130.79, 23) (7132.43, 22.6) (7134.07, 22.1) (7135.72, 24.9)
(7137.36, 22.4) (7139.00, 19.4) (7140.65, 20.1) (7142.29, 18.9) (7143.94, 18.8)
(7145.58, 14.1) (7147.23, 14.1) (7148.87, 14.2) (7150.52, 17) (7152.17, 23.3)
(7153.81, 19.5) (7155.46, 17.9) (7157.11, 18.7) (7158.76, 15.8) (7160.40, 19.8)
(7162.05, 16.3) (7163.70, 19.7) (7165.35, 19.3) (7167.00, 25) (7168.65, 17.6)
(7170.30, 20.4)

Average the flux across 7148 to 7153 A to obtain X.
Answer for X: 18.1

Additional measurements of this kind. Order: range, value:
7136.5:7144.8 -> 19.9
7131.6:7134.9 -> 22.3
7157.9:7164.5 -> 17.9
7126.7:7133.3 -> 20.9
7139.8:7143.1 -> 19.5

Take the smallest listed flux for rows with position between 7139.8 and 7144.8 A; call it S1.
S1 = 18.8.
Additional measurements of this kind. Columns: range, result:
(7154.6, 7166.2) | 15.8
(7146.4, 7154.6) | 14.1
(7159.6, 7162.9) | 16.3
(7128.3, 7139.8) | 18.3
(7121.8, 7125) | 23.4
